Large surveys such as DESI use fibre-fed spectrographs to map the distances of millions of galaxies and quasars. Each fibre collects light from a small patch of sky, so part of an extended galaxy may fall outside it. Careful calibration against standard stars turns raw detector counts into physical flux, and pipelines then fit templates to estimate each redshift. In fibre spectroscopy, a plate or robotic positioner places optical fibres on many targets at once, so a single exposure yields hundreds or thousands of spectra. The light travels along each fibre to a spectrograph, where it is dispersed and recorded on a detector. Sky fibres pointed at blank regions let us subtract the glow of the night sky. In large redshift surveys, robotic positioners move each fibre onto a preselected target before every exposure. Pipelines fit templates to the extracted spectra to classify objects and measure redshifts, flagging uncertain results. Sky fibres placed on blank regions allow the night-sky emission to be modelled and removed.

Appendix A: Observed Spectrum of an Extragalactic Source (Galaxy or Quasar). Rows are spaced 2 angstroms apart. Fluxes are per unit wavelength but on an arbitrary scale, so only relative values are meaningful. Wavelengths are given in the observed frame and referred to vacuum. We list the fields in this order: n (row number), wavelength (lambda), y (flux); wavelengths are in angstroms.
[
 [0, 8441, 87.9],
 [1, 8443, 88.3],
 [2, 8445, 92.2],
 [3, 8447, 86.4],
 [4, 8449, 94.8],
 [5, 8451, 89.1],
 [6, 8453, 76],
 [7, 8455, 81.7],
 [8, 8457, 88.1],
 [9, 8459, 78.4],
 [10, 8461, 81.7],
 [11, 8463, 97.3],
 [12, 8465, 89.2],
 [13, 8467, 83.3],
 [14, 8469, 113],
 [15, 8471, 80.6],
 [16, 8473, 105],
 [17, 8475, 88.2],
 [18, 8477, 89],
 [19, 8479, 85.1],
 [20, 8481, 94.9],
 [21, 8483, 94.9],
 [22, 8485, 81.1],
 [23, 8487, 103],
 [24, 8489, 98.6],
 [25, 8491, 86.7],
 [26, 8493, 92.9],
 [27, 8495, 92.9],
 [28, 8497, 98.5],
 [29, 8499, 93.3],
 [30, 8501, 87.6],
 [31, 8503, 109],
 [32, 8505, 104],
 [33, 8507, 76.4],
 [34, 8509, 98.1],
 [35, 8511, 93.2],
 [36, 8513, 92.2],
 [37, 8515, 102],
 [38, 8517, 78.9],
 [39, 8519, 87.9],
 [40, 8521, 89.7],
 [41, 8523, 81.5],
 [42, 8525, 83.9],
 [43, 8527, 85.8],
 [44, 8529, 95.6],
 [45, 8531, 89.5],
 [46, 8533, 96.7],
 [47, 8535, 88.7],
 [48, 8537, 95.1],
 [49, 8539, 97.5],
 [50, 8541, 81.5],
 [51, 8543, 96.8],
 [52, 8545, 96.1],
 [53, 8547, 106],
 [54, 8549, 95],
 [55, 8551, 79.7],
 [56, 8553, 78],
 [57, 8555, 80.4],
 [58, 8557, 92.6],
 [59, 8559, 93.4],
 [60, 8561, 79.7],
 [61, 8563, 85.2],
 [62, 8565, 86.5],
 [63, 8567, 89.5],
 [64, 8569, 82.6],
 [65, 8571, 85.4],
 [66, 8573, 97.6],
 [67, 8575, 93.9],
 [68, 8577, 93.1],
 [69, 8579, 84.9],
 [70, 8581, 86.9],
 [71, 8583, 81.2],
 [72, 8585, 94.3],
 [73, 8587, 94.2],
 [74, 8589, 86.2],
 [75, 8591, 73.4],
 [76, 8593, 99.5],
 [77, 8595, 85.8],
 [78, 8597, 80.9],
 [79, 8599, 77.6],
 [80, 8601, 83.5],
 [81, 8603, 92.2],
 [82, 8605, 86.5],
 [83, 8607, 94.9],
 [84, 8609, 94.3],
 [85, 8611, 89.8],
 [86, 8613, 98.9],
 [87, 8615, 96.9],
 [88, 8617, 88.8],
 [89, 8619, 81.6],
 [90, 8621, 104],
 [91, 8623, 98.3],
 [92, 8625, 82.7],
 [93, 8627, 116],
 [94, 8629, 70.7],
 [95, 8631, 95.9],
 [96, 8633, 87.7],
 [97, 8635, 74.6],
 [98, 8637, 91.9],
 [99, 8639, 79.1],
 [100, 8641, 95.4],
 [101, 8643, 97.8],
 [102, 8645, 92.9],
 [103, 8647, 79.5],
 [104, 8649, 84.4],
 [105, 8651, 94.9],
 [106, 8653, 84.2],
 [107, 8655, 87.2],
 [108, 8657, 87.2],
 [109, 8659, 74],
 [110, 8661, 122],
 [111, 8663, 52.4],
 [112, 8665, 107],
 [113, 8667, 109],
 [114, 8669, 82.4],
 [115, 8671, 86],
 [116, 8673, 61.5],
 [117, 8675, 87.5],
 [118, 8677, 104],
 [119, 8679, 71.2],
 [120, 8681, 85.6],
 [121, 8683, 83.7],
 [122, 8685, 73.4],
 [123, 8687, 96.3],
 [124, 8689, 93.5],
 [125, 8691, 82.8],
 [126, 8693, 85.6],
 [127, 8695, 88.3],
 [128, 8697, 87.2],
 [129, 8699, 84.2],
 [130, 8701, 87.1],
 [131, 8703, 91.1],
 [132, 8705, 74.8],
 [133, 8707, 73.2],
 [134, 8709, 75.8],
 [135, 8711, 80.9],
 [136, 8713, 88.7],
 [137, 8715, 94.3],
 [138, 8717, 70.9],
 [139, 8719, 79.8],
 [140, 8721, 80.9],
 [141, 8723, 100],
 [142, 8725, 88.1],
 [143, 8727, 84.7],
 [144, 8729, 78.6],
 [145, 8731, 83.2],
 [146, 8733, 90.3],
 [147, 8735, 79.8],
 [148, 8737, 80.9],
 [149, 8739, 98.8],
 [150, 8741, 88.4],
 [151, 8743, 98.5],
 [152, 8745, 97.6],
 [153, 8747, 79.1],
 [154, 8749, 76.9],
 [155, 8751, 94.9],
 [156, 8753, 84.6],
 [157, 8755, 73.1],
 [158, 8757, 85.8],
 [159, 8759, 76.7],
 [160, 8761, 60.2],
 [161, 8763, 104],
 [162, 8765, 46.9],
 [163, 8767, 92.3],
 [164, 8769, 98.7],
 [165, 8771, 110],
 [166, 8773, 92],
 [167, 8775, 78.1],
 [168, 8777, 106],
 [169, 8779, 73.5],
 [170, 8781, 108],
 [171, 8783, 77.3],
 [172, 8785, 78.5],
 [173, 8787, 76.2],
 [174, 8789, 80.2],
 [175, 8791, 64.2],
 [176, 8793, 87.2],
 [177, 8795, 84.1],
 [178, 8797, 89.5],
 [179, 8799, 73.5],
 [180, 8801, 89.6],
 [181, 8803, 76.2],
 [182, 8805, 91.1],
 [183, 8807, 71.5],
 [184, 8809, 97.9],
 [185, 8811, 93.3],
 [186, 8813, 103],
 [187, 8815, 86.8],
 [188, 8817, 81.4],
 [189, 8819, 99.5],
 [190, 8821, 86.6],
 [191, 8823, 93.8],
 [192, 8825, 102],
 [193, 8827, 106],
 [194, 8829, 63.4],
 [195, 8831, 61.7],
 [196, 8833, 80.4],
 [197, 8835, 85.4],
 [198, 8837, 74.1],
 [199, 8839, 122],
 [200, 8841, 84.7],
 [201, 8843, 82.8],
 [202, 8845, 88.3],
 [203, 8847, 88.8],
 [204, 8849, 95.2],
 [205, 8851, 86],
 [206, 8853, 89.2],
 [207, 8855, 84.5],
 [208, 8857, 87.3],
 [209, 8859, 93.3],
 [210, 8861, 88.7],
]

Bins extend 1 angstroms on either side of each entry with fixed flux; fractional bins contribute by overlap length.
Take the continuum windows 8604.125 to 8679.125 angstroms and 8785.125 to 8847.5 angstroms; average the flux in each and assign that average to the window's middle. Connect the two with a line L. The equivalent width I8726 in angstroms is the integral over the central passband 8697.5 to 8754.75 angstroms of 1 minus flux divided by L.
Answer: 1.7 angstroms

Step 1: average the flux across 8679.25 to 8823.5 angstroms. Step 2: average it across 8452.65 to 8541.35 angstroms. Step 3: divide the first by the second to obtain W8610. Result 0.9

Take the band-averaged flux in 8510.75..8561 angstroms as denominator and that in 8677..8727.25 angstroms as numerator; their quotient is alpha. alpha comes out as 0.9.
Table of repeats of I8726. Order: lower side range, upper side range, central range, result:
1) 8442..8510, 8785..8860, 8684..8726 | 1.6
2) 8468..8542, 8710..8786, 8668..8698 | 1.0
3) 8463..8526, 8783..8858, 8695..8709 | 0.9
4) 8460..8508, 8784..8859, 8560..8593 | 1.2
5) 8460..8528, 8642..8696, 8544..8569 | 0.5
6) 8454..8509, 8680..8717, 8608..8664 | -1.8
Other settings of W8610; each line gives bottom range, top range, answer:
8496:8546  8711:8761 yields 0.92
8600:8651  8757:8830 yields 0.95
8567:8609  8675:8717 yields 0.96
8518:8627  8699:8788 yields 0.95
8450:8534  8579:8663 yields 0.98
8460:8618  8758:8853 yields 0.95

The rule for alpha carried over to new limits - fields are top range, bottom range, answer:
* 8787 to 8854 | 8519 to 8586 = 0.97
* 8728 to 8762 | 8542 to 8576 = 0.94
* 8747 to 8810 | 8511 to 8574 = 0.94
